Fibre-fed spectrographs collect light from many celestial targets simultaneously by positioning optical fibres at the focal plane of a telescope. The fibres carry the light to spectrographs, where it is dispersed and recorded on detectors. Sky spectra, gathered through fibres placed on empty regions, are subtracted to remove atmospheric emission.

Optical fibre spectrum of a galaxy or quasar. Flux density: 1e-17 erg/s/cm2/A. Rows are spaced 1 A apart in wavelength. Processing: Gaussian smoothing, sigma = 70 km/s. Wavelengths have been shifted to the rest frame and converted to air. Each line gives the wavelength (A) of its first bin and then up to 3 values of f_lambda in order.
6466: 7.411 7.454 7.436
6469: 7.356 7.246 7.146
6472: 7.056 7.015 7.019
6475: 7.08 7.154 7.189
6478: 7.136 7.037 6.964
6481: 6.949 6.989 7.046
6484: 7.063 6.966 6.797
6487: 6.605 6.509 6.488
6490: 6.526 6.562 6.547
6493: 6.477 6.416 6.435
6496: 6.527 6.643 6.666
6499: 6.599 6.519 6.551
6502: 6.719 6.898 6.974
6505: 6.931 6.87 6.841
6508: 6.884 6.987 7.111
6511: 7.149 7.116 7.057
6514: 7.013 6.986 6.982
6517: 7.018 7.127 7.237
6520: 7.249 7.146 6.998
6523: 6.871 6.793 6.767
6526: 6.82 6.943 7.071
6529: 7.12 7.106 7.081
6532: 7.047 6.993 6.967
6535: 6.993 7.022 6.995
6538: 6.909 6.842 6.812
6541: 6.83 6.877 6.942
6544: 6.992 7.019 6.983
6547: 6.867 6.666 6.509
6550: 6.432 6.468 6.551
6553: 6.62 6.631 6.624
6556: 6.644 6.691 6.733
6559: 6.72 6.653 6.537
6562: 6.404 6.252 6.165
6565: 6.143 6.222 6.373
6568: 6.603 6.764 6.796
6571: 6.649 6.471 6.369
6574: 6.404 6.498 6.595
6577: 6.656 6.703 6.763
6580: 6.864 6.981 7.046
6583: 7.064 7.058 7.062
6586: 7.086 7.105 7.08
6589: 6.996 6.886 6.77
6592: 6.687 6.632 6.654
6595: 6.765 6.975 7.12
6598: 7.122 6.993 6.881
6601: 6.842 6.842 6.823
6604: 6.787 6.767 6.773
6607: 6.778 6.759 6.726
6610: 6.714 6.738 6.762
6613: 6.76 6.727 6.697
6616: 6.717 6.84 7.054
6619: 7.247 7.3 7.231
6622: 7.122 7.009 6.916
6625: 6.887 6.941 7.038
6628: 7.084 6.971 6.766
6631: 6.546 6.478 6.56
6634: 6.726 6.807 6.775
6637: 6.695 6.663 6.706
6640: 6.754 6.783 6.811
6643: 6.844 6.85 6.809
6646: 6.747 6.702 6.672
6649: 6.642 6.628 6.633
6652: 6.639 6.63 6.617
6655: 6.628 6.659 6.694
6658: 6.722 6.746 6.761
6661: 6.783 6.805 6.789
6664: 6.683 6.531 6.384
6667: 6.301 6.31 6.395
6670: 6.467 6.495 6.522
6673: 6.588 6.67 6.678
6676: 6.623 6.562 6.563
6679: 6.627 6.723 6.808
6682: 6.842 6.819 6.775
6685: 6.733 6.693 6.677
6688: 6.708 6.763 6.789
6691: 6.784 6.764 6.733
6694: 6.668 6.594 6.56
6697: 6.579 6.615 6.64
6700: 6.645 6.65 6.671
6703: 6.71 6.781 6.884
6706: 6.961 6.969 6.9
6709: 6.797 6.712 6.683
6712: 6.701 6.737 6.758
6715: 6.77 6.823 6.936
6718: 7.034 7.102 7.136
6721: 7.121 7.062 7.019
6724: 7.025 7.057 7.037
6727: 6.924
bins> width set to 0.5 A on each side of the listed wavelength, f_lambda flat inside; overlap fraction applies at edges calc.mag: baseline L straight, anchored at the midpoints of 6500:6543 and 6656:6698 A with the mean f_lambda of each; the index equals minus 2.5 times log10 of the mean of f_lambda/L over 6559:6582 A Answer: 0.05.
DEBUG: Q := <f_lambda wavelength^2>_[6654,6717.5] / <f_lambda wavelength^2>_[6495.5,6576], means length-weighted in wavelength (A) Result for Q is 1.0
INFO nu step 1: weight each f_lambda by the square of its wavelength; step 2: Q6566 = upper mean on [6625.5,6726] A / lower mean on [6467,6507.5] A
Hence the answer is 1.04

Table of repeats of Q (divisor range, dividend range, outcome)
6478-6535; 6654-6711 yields 1.02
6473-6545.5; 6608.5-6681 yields 1.02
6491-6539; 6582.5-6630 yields 1.03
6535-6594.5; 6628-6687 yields 1.02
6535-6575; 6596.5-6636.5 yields 1.05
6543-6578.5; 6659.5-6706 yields 1.05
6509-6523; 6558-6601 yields 0.97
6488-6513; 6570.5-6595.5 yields 1.04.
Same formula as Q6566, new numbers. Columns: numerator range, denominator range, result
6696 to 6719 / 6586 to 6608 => 1.02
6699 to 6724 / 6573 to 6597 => 1.04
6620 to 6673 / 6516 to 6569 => 1.02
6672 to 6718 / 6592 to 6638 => 1.01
